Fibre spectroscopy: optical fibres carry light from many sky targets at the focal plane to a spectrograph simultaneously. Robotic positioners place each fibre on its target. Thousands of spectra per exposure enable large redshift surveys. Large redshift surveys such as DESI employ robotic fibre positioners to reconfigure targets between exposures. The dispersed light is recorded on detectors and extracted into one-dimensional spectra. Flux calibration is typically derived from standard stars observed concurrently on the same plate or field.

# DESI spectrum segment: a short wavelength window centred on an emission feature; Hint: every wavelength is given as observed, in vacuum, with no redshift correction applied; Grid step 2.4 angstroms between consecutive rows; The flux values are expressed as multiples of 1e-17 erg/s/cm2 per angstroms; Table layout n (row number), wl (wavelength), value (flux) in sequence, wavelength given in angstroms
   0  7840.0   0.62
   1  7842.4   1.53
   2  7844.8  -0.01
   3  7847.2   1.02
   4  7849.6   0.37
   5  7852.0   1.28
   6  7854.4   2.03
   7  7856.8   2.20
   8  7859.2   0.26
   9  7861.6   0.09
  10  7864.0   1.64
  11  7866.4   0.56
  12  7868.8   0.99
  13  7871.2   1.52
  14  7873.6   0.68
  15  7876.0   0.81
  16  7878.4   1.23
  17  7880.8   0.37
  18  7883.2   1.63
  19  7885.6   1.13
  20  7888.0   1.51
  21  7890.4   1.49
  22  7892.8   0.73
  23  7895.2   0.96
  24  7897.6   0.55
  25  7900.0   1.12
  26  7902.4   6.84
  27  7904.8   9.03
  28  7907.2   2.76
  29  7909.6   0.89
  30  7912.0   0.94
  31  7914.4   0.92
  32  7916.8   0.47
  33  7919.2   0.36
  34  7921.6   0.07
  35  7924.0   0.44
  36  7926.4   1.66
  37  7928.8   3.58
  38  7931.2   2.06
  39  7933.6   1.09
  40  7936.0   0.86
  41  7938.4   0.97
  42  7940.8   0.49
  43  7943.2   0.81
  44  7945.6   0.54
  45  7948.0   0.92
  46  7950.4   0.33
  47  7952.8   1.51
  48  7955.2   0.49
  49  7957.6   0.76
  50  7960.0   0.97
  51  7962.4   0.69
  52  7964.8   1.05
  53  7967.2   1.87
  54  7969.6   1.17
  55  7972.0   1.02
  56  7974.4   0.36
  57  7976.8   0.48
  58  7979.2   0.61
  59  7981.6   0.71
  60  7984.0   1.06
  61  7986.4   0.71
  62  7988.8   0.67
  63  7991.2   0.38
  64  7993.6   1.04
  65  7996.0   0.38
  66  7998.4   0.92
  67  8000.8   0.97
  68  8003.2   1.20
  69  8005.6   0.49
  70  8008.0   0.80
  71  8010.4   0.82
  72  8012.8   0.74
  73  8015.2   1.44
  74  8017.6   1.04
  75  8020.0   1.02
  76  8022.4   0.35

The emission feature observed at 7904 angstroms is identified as H-alpha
